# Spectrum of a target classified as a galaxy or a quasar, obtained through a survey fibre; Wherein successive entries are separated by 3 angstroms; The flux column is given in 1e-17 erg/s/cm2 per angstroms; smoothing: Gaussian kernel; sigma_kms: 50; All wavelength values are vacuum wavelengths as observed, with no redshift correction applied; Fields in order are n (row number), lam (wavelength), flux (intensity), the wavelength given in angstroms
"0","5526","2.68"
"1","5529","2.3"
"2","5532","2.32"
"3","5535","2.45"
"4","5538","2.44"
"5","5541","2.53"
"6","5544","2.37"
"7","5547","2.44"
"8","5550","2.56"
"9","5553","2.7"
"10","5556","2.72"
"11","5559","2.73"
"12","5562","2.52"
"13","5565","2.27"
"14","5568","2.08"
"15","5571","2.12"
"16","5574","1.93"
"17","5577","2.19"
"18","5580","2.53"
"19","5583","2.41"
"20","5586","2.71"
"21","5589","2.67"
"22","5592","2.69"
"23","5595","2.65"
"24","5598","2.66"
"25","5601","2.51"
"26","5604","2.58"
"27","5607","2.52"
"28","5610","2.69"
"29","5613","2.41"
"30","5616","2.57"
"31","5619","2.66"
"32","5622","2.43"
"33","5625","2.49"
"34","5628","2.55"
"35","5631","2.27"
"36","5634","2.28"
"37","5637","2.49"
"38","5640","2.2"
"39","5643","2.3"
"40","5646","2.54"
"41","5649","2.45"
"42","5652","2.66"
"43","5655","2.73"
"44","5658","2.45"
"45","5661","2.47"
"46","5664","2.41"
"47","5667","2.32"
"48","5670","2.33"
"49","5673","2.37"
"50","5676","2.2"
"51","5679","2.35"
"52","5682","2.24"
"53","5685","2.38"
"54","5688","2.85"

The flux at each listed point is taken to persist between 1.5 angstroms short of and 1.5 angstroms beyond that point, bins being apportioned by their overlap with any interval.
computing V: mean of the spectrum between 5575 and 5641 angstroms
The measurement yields 2.51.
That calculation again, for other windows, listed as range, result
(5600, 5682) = 2.45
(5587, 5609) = 2.62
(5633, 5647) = 2.36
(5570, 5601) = 2.46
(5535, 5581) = 2.41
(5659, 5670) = 2.39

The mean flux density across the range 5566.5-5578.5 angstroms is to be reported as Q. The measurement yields 2.08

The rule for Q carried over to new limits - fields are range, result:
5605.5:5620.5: 2.57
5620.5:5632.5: 2.44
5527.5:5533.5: 2.31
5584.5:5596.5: 2.68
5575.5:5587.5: 2.46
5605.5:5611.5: 2.6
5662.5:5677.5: 2.33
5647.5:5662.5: 2.55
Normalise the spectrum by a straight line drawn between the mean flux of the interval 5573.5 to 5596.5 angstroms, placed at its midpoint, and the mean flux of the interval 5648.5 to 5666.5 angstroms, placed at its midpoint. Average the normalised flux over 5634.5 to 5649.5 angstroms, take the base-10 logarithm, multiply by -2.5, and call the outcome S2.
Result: 0.06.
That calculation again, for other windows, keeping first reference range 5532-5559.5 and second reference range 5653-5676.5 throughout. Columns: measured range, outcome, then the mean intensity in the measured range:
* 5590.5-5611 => -0.06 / 2.61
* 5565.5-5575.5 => 0.21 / 2.07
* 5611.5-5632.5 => -0.01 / 2.48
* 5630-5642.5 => 0.06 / 2.31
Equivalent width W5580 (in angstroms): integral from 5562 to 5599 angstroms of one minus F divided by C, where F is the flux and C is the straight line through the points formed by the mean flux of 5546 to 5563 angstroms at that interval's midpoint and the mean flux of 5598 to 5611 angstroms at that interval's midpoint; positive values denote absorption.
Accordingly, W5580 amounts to 2.7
